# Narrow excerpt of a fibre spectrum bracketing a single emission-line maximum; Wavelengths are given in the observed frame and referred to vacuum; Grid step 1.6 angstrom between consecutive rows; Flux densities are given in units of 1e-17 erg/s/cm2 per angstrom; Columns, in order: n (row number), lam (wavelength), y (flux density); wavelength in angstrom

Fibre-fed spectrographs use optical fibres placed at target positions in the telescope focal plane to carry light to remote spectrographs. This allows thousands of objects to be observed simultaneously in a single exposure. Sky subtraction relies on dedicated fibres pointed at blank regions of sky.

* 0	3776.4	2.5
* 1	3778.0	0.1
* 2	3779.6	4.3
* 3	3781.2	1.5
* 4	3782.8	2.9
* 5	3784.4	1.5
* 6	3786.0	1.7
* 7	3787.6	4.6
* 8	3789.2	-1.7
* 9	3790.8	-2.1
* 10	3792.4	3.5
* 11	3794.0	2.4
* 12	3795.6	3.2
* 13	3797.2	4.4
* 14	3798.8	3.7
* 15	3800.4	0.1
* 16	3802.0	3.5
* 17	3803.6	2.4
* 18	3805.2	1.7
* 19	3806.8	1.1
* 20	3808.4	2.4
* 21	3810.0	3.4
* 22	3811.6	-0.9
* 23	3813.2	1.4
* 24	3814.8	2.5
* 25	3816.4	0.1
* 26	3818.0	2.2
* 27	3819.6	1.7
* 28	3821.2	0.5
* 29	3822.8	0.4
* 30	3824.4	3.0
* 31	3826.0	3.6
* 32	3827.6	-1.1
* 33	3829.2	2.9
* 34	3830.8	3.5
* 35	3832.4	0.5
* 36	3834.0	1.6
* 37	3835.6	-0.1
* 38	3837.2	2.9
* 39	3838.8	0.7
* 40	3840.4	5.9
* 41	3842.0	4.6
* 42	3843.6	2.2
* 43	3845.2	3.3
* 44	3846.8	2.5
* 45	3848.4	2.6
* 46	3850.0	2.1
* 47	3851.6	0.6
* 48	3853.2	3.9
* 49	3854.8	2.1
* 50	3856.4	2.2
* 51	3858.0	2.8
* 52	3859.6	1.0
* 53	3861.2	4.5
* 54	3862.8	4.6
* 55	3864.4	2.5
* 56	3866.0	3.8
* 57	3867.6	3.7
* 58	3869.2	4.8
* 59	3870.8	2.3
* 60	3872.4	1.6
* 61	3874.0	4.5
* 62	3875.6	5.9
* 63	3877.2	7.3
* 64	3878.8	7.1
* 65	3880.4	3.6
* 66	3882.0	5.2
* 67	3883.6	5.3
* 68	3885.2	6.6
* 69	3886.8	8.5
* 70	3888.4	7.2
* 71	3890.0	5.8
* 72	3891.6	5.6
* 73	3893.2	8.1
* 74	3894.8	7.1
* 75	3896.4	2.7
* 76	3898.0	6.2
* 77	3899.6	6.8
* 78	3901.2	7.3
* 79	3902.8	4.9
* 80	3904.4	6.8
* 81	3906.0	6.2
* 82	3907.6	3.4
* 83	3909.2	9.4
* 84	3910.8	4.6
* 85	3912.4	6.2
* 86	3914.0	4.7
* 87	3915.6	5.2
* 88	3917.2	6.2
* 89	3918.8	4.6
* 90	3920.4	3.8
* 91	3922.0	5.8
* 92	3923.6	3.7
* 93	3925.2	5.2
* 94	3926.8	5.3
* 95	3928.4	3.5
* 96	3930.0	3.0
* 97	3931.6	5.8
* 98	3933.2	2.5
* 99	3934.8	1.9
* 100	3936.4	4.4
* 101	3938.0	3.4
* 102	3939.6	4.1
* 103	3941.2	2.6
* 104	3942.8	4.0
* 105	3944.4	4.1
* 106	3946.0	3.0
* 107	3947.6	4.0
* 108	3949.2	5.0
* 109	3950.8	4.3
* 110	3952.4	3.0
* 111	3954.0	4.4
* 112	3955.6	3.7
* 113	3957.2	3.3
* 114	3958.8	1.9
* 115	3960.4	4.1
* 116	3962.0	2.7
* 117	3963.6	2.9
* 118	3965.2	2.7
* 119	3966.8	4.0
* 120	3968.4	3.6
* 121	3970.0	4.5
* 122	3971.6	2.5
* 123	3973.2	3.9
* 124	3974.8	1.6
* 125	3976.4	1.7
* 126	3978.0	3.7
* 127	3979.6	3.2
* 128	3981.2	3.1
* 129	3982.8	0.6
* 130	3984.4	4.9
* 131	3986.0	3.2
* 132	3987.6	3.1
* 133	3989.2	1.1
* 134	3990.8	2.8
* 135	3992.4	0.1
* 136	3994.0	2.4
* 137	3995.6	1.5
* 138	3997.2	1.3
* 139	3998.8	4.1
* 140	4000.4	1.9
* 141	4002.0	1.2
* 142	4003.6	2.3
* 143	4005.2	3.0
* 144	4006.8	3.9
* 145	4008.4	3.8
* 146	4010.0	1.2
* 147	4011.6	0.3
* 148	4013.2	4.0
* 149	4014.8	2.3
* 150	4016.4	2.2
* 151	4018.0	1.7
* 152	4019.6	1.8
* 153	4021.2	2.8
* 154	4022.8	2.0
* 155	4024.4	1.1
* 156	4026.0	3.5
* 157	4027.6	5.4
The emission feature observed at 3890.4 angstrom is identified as C IV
